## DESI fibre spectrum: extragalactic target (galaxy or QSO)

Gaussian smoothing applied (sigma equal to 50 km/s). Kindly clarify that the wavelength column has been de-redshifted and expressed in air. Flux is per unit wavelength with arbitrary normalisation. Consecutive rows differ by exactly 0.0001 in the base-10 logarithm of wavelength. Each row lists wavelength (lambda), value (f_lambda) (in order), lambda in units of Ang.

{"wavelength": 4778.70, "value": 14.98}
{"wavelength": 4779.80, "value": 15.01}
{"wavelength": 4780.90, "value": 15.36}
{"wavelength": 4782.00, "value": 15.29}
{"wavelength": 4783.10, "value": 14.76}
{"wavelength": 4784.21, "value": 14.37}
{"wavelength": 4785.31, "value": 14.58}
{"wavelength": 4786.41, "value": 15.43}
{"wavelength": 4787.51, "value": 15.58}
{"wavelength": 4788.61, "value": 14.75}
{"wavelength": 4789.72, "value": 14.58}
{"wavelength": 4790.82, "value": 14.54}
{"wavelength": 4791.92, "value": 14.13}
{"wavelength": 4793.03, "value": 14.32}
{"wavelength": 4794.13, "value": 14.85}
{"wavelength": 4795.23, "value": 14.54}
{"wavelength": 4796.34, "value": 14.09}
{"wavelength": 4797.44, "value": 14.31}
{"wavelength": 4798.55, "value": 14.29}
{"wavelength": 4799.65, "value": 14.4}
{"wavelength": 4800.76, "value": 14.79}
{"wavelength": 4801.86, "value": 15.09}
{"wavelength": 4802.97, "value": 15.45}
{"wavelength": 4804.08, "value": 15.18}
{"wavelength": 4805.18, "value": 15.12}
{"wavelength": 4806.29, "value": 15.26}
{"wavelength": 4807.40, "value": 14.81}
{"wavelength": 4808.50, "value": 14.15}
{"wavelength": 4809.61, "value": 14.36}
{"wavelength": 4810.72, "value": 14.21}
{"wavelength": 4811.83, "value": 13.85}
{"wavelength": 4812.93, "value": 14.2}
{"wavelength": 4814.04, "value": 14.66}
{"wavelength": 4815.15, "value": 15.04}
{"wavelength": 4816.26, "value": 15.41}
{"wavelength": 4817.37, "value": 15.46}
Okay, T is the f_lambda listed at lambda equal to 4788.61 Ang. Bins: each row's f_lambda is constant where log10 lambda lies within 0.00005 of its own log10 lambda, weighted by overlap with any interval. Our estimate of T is 14.75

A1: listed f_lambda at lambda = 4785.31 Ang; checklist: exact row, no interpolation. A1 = 14.58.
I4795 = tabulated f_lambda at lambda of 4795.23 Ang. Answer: 14.54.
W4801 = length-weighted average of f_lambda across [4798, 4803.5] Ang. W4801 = 14.8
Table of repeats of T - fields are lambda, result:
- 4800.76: 14.79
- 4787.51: 15.58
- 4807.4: 14.81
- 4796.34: 14.09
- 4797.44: 14.31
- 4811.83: 13.85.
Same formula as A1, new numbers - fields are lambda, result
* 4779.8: 15.01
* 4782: 15.29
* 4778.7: 14.98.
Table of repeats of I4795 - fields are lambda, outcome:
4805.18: 15.12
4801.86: 15.09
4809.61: 14.36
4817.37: 15.46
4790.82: 14.54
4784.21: 14.37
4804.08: 15.18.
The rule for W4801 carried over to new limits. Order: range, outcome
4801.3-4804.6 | 15.2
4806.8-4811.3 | 14.4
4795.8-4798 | 14.2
